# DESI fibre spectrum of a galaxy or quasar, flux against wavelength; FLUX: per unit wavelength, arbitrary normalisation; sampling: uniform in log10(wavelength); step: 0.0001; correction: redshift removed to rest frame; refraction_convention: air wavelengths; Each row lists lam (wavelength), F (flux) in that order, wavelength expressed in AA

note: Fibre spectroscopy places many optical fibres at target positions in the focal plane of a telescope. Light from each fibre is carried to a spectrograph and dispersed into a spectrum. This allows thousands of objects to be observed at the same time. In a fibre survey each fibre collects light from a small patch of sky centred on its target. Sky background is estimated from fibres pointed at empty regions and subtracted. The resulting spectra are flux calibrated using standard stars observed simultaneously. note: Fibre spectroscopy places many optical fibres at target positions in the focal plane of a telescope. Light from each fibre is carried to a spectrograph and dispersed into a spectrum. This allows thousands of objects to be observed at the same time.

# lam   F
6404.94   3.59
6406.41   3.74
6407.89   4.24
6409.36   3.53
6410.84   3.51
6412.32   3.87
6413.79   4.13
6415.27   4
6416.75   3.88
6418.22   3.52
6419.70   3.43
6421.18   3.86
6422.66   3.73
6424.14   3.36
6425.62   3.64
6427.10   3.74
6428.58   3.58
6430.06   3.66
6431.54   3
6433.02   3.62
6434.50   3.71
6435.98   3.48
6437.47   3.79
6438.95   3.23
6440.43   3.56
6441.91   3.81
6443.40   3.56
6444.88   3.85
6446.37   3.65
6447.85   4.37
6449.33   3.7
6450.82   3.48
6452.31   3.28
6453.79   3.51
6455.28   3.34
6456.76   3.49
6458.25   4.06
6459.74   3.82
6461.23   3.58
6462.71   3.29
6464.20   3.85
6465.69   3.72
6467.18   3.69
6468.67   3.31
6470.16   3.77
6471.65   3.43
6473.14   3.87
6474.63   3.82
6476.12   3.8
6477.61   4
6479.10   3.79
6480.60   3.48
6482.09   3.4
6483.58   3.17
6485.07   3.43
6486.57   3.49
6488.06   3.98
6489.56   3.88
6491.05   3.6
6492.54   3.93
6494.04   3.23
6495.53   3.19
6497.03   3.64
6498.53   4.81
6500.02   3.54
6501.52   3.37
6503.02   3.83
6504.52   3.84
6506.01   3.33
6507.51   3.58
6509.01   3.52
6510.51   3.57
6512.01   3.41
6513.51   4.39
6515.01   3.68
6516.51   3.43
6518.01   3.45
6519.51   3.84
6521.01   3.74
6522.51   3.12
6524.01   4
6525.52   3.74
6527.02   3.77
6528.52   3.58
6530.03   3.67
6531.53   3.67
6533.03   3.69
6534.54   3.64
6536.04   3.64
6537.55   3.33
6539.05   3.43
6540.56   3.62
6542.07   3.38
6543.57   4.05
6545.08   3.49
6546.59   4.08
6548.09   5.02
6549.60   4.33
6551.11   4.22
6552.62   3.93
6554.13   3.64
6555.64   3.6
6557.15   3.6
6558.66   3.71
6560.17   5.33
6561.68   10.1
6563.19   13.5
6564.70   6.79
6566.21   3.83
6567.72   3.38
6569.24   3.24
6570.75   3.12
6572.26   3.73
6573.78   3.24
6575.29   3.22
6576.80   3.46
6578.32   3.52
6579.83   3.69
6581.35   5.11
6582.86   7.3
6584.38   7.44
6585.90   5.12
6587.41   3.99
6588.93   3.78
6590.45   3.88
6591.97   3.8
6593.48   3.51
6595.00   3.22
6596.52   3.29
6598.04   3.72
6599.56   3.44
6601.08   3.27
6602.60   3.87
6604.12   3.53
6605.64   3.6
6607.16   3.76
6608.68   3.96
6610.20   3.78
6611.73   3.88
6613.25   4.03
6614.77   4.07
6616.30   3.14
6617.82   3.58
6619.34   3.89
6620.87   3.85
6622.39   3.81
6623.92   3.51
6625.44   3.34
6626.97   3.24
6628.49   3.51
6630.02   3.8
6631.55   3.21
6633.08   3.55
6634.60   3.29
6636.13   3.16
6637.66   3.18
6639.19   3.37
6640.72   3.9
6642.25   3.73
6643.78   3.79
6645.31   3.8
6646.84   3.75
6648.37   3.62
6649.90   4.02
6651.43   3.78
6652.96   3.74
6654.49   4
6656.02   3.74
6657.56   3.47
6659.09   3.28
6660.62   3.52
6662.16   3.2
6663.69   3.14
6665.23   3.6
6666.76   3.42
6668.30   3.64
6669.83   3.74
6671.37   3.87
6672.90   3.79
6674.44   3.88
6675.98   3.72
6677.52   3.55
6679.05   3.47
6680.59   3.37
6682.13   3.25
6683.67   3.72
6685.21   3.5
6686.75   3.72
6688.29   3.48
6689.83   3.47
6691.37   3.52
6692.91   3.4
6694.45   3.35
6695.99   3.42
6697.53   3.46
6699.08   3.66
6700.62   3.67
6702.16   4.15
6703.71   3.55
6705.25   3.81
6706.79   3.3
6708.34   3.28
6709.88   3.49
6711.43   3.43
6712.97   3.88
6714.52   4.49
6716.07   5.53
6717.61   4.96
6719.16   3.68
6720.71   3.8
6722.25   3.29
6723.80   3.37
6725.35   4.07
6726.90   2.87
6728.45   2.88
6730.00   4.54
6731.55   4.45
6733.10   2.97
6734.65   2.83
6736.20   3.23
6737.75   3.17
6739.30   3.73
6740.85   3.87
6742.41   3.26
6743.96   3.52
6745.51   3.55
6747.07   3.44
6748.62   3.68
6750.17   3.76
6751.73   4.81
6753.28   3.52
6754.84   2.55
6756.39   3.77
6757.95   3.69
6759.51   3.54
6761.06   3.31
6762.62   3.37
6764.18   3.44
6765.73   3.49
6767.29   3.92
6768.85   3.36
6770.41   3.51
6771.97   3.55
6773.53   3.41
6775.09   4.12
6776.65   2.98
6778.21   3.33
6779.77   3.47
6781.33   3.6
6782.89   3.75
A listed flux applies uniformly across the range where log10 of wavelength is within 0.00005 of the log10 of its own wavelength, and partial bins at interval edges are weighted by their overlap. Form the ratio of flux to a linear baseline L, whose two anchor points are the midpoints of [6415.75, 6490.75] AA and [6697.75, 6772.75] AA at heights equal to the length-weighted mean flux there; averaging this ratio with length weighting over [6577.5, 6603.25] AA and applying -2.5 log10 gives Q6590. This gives -0.16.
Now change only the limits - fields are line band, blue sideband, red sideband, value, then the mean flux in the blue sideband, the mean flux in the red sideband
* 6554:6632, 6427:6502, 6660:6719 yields -0.156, 3.63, 3.67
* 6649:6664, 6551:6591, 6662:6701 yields 0.067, 4.81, 3.54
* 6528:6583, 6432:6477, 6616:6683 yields -0.202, 3.65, 3.58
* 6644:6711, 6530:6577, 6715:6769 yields 0.086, 4.36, 3.64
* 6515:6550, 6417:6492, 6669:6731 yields -0.022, 3.63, 3.69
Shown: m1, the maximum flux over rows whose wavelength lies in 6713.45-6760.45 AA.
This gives 5.53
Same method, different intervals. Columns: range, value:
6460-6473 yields 3.85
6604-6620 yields 4.07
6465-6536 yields 4.81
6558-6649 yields 13.5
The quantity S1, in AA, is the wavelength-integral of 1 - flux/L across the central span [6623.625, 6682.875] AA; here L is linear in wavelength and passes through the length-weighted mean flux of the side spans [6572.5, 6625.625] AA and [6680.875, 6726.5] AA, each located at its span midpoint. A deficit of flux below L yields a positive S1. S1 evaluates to 3.90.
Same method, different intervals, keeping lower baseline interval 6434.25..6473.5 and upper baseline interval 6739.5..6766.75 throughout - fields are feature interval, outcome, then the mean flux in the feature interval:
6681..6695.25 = 0.4 AA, 3.49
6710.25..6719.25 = -1.9 AA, 4.34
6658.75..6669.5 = 0.5 AA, 3.42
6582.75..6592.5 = -3.6 AA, 4.92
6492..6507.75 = -0.2 AA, 3.66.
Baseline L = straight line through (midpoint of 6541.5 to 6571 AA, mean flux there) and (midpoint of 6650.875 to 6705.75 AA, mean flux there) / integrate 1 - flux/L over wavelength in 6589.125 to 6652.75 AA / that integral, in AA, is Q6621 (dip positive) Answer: 8.38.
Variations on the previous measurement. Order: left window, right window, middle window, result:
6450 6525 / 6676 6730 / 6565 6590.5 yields -4.1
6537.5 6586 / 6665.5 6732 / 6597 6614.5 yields 2.5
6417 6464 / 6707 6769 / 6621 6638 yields 0.9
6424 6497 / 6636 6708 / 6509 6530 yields -0.3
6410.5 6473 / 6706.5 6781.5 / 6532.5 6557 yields -1.2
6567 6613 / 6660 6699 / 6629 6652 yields 0.7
